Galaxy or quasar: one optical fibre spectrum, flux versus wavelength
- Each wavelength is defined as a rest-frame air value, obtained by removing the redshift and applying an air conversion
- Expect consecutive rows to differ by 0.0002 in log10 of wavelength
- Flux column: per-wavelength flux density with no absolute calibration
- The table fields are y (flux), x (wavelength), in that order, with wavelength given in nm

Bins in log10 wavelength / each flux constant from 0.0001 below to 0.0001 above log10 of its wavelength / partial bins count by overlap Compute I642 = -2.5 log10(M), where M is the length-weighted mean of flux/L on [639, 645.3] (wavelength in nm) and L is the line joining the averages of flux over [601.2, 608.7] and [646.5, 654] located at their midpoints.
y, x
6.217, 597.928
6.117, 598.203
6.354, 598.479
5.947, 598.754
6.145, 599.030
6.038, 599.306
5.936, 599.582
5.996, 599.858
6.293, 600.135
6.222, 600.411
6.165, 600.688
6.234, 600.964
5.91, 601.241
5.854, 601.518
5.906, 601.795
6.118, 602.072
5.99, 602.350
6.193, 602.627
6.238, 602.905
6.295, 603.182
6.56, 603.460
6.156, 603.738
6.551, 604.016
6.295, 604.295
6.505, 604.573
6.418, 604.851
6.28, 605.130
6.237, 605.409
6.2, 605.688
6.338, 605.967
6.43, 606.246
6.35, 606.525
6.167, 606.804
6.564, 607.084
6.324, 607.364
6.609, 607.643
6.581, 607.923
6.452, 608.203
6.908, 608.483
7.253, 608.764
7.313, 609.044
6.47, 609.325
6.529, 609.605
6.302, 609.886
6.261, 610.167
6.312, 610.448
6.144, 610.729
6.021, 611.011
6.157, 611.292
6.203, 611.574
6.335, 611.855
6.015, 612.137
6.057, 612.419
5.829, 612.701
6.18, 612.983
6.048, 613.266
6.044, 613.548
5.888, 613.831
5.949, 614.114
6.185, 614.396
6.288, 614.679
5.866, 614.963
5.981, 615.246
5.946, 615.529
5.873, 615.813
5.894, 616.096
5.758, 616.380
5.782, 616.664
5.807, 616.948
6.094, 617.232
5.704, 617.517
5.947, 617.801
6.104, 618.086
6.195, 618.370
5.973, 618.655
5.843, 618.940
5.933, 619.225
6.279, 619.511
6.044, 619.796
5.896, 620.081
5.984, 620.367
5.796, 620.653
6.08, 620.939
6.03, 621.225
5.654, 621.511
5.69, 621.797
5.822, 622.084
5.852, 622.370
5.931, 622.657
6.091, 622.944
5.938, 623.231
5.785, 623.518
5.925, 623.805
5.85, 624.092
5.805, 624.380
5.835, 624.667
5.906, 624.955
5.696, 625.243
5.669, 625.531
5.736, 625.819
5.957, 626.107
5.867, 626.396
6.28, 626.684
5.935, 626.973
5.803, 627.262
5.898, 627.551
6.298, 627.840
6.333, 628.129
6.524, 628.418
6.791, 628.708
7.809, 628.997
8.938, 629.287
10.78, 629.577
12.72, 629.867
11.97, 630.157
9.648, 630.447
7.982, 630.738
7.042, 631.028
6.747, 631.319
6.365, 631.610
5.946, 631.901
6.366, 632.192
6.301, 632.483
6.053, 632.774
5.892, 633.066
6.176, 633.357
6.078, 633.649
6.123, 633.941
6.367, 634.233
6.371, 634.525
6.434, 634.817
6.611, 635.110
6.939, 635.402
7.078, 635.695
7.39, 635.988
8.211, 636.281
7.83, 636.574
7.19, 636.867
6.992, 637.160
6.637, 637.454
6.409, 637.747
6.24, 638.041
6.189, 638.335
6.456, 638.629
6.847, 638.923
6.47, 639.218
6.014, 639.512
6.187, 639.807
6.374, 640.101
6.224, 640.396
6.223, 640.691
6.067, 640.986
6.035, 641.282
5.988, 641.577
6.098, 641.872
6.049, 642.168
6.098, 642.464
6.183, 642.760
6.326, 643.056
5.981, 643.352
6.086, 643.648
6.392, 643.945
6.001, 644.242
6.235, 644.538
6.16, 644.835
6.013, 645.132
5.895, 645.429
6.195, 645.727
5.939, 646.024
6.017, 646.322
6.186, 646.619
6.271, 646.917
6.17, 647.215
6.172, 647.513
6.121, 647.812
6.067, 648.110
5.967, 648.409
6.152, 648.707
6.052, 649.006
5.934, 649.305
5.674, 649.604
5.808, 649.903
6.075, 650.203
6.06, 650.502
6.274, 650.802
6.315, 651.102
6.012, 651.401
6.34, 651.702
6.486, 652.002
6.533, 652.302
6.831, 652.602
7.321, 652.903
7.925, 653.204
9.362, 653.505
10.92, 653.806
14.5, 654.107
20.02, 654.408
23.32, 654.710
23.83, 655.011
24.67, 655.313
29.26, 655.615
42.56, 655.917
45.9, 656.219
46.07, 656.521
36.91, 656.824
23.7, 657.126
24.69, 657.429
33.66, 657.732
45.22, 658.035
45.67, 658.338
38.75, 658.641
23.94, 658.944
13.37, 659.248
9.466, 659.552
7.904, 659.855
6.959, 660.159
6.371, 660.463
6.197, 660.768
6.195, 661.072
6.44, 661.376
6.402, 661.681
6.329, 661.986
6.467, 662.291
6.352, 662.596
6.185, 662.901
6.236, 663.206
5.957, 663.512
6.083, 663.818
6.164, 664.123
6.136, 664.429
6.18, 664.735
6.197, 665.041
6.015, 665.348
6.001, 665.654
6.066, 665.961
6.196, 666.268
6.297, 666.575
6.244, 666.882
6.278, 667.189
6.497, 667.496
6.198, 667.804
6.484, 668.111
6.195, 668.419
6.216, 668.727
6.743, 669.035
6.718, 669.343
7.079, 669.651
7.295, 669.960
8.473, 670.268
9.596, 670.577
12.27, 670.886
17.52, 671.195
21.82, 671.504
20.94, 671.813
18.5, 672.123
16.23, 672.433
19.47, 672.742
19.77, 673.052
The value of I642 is 0.07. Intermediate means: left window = 6.33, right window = 6.65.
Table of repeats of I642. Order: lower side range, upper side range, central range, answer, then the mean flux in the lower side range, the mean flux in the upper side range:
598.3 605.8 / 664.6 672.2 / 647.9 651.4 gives 0.322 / 6.19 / 8.88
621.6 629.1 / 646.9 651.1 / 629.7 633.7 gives -0.246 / 6.03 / 6.06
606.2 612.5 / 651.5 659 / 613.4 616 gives 0.375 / 6.43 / 24.1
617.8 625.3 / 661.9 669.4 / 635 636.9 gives -0.214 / 5.92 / 6.25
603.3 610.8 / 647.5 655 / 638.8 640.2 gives 0.242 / 6.47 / 8.51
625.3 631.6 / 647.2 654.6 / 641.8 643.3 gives 0.222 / 7.42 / 7.6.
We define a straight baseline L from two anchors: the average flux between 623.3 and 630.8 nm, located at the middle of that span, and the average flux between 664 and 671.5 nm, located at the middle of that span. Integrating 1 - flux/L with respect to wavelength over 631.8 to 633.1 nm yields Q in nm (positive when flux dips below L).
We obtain 0.180 nm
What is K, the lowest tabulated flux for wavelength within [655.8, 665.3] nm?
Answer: 5.957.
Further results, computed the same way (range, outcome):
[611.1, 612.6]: 6.015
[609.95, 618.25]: 5.704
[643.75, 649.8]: 5.674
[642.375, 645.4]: 5.981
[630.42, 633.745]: 5.892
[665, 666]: 6.001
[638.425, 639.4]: 6.456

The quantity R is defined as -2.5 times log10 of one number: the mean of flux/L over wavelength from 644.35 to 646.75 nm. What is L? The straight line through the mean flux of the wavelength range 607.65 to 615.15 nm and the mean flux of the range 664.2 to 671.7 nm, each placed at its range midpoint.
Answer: 0.20 mag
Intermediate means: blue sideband 6.29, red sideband 8.01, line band 6.08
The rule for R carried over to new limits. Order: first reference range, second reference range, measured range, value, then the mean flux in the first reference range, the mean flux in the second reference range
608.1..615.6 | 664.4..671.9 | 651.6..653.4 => 0.12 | 6.26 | 8.4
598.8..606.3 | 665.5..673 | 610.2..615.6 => 0.12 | 6.2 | 10.2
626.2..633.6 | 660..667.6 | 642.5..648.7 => 0.11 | 7.27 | 6.26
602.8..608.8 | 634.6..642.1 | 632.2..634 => 0.08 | 6.43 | 6.6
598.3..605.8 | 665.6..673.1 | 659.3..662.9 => 0.38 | 6.19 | 10.4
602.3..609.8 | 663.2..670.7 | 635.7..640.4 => -0.04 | 6.46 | 6.54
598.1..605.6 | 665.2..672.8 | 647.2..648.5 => 0.38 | 6.18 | 9.79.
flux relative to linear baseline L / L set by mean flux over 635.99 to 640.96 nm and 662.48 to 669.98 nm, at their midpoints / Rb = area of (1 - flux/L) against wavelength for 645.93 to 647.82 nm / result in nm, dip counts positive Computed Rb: 0.12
